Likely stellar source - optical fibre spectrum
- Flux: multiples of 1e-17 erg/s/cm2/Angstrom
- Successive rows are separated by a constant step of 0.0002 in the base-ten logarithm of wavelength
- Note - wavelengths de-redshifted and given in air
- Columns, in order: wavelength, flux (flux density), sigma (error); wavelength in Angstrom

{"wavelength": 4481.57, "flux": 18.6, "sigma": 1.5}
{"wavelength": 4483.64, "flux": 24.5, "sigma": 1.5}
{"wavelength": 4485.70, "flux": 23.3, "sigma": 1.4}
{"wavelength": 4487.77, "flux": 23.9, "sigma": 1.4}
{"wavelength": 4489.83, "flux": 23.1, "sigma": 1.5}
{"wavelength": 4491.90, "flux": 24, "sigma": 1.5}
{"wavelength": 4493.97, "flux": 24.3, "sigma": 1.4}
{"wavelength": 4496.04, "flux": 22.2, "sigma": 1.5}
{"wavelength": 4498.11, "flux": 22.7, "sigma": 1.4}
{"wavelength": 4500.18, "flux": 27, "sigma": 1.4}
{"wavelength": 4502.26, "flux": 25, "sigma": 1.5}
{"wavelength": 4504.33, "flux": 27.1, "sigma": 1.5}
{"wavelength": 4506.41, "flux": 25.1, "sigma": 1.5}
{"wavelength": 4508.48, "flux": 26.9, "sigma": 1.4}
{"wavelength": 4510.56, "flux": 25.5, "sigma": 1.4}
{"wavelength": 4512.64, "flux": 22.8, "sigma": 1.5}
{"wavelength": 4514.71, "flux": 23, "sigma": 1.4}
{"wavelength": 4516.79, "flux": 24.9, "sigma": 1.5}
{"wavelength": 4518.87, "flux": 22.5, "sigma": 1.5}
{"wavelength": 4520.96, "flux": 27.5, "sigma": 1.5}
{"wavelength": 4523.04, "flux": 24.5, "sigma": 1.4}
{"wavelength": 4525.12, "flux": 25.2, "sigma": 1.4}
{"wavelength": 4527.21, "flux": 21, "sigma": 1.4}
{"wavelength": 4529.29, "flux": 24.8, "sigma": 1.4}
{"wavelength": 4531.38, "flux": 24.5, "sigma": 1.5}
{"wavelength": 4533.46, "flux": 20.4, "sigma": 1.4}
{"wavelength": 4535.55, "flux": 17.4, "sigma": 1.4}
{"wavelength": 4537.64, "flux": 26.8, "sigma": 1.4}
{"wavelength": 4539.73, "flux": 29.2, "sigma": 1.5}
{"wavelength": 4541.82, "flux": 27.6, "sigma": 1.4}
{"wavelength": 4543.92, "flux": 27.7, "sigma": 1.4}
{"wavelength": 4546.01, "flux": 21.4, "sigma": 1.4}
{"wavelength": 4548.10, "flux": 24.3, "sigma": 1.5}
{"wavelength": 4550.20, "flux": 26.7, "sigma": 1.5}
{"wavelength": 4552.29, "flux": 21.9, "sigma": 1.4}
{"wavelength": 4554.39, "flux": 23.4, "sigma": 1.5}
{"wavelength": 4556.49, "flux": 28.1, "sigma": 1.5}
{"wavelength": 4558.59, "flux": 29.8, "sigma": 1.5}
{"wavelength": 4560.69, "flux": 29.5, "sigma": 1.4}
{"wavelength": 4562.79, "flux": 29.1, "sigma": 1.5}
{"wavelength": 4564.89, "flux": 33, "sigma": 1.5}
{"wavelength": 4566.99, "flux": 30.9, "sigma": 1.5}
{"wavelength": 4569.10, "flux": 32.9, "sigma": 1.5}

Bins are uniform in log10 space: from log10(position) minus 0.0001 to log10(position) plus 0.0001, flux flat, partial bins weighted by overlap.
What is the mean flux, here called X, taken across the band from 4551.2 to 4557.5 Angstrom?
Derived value 24.5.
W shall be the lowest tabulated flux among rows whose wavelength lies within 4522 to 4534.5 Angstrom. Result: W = 20.4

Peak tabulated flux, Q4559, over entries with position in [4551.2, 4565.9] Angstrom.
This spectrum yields 33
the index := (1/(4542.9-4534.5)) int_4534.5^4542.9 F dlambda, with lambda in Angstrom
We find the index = 25.2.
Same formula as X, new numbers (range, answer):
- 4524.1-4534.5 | 23.2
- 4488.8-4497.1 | 23.4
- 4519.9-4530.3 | 24.6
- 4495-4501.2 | 24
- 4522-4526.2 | 24.8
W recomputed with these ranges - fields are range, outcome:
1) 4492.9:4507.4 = 22.2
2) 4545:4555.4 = 21.4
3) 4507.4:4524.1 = 22.5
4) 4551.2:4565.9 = 21.9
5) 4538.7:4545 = 27.6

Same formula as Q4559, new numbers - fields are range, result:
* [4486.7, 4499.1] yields 24.3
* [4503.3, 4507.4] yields 27.1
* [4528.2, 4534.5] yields 24.8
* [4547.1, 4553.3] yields 26.7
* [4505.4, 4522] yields 27.5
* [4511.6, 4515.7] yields 23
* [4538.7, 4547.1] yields 29.2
